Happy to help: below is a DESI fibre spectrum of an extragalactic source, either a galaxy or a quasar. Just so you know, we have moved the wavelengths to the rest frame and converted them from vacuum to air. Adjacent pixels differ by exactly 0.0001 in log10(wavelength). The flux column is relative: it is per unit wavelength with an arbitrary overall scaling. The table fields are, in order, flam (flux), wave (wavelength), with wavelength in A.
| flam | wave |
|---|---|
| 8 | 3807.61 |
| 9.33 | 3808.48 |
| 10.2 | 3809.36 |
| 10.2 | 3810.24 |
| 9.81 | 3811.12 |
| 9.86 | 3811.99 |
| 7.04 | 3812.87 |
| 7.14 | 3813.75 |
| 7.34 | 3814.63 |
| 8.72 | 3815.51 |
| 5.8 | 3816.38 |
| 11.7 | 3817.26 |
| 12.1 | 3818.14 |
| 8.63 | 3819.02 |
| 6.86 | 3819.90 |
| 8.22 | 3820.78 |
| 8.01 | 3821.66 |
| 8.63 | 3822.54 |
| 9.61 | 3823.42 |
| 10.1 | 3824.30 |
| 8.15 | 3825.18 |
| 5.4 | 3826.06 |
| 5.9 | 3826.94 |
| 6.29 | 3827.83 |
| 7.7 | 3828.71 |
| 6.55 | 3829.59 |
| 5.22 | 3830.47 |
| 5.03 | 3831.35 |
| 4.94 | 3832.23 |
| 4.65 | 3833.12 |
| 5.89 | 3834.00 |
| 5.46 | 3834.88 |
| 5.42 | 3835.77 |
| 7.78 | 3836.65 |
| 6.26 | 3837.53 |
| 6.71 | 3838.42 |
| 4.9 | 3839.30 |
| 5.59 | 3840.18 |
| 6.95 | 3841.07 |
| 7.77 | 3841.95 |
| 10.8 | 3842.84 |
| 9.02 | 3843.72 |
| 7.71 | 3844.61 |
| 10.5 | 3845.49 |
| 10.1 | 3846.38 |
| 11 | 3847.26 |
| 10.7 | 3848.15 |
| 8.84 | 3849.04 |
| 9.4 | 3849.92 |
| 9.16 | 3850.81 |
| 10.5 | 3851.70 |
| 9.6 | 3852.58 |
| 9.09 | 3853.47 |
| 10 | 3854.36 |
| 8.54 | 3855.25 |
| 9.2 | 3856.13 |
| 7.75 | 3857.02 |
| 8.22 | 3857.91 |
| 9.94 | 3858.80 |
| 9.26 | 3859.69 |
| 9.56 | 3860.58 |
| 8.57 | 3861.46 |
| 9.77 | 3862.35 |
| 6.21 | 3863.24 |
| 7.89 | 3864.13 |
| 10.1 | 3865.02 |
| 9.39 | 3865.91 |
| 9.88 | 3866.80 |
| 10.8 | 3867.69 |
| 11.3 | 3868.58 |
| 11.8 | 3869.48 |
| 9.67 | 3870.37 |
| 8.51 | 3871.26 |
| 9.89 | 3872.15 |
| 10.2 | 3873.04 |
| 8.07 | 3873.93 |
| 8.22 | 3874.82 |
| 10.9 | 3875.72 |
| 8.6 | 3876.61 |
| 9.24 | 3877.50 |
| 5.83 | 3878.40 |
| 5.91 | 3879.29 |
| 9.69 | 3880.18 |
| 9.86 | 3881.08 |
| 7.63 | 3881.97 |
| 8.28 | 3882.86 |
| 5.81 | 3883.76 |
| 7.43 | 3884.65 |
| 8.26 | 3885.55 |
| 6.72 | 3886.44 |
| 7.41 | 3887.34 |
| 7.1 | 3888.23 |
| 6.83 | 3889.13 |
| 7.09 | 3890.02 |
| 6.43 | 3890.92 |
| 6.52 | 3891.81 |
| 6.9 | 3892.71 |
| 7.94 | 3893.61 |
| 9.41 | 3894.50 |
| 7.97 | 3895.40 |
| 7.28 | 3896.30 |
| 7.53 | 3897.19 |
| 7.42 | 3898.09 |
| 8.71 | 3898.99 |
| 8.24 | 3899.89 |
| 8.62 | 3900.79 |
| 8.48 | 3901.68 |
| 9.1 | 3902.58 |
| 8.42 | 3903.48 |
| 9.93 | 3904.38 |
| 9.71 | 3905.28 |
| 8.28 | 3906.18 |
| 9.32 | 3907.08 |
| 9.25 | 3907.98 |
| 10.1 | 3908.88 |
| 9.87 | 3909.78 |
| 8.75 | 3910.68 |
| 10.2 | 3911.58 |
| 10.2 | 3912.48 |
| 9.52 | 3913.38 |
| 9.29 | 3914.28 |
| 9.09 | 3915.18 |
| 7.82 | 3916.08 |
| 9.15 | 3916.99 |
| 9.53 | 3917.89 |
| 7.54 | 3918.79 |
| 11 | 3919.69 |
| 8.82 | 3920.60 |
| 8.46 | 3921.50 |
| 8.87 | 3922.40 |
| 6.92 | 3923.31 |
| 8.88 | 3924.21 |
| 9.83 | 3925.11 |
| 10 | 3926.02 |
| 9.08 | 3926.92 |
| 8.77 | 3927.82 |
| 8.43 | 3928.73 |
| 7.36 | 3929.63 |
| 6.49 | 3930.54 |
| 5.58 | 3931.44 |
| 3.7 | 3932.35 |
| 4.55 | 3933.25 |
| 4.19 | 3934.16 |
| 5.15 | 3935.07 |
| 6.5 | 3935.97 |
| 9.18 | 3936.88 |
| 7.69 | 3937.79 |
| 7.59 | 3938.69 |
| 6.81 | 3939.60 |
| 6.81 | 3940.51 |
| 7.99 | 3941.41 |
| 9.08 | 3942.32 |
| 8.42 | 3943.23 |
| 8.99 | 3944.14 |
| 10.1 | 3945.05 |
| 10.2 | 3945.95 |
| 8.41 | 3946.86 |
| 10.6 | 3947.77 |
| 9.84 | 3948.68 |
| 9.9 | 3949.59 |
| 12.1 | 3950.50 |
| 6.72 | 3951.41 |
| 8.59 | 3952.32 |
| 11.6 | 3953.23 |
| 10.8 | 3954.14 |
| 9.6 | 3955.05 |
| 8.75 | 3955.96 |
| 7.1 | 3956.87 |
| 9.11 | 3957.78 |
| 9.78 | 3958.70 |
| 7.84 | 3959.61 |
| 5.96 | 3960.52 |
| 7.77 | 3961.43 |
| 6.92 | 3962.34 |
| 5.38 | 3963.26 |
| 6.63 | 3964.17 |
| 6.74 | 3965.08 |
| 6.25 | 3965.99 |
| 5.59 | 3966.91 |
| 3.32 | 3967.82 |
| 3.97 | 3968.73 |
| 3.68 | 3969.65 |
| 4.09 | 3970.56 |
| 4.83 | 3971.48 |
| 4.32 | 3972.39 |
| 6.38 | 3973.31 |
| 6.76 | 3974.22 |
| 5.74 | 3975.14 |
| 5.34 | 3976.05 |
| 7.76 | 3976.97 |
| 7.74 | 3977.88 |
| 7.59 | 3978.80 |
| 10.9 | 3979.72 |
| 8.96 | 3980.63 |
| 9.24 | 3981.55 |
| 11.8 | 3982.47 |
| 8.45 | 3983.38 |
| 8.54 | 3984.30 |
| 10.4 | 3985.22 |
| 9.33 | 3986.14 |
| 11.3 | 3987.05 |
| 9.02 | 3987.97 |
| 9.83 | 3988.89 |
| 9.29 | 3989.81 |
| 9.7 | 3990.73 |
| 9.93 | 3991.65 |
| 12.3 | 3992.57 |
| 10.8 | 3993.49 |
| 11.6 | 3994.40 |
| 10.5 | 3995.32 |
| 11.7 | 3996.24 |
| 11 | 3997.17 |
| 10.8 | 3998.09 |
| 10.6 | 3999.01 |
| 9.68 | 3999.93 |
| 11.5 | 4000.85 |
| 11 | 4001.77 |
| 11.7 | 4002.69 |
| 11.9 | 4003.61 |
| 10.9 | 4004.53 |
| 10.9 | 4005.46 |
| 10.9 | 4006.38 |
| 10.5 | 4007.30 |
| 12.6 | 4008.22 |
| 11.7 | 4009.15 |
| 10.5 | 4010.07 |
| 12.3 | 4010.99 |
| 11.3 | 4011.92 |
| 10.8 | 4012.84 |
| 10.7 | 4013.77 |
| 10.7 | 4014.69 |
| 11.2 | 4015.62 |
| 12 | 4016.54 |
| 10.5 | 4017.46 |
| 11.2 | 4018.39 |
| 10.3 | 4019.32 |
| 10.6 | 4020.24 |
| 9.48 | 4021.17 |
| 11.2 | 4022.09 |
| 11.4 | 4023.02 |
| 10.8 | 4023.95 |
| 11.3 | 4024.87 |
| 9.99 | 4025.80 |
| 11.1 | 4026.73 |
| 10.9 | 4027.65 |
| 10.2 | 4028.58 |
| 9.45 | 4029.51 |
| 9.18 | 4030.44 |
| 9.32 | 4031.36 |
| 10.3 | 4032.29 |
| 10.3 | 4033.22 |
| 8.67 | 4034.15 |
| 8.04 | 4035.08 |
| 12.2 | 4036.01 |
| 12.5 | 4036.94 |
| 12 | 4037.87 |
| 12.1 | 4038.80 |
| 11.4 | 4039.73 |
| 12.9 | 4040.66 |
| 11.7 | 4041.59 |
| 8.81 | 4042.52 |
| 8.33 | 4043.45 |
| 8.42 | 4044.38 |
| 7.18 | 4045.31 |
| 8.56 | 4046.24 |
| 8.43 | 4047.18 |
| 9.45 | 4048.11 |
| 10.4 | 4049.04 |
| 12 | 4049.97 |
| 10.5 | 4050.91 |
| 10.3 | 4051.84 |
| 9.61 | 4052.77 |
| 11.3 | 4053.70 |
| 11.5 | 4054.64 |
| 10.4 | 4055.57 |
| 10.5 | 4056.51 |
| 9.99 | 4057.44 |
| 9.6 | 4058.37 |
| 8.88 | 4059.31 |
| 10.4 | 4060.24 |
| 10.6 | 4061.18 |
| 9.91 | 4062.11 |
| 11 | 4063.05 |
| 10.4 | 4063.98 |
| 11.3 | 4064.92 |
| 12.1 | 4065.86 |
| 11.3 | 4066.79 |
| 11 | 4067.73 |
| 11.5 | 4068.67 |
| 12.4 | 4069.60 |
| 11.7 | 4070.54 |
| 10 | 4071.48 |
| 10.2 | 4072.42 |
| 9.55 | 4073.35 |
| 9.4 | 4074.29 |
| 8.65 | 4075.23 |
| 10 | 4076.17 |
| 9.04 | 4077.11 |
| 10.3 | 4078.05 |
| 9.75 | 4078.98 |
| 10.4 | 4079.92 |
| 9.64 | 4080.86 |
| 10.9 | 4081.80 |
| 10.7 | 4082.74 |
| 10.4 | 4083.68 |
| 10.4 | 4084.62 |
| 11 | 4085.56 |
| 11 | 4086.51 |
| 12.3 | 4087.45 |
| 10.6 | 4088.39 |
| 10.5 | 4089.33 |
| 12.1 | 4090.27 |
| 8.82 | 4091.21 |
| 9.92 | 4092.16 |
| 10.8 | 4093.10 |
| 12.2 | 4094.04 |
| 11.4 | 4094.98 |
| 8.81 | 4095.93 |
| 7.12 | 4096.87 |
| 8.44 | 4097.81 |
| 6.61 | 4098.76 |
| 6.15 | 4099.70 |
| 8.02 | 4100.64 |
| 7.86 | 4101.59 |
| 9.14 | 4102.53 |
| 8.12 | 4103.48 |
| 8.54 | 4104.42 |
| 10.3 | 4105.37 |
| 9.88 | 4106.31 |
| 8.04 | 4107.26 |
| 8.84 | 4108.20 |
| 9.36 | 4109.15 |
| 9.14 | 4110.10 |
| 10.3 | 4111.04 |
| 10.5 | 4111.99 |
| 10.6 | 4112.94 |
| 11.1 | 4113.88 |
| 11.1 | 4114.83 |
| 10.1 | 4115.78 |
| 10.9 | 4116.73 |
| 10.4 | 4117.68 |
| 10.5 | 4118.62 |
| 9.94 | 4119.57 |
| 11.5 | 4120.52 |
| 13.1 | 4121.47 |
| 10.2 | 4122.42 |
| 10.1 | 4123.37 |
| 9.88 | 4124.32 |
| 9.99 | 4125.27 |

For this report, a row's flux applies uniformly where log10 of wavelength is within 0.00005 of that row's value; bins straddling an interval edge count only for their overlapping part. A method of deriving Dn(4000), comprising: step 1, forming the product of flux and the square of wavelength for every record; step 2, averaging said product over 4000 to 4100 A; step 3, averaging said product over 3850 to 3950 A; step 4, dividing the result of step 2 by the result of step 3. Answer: 1.3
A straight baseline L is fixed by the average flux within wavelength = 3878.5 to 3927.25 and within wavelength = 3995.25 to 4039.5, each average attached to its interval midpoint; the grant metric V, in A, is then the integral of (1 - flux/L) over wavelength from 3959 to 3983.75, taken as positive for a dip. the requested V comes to 8.0 A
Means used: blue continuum 8.43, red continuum 10.8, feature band 6.68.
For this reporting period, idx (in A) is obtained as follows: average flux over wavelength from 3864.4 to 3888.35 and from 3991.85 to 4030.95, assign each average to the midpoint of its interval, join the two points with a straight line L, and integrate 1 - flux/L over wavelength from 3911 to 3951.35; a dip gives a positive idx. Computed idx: 5.4 A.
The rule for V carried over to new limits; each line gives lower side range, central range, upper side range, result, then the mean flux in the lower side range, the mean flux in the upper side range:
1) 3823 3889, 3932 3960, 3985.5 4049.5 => 3.6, 8.24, 10.6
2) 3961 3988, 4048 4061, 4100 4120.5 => -2.6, 7.13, 9.66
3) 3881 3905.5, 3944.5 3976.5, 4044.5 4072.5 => 5.0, 7.85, 10.4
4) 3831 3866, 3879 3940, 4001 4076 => 6.0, 8.2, 10.6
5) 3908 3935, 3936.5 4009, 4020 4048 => 3.1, 8.31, 10.2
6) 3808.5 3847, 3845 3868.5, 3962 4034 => -4.1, 7.72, 9.44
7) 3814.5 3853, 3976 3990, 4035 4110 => 0.1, 7.86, 10.1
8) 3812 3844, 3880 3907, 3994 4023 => 2.2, 7.31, 11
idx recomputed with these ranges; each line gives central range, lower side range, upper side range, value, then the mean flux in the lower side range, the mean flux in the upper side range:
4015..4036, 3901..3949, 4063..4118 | -2.2 A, 8.45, 10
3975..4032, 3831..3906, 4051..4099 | -4.1 A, 8.31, 10.3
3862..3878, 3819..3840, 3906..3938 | -4.5 A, 6.71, 8.26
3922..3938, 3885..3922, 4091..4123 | 2.5 A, 8.49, 9.65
